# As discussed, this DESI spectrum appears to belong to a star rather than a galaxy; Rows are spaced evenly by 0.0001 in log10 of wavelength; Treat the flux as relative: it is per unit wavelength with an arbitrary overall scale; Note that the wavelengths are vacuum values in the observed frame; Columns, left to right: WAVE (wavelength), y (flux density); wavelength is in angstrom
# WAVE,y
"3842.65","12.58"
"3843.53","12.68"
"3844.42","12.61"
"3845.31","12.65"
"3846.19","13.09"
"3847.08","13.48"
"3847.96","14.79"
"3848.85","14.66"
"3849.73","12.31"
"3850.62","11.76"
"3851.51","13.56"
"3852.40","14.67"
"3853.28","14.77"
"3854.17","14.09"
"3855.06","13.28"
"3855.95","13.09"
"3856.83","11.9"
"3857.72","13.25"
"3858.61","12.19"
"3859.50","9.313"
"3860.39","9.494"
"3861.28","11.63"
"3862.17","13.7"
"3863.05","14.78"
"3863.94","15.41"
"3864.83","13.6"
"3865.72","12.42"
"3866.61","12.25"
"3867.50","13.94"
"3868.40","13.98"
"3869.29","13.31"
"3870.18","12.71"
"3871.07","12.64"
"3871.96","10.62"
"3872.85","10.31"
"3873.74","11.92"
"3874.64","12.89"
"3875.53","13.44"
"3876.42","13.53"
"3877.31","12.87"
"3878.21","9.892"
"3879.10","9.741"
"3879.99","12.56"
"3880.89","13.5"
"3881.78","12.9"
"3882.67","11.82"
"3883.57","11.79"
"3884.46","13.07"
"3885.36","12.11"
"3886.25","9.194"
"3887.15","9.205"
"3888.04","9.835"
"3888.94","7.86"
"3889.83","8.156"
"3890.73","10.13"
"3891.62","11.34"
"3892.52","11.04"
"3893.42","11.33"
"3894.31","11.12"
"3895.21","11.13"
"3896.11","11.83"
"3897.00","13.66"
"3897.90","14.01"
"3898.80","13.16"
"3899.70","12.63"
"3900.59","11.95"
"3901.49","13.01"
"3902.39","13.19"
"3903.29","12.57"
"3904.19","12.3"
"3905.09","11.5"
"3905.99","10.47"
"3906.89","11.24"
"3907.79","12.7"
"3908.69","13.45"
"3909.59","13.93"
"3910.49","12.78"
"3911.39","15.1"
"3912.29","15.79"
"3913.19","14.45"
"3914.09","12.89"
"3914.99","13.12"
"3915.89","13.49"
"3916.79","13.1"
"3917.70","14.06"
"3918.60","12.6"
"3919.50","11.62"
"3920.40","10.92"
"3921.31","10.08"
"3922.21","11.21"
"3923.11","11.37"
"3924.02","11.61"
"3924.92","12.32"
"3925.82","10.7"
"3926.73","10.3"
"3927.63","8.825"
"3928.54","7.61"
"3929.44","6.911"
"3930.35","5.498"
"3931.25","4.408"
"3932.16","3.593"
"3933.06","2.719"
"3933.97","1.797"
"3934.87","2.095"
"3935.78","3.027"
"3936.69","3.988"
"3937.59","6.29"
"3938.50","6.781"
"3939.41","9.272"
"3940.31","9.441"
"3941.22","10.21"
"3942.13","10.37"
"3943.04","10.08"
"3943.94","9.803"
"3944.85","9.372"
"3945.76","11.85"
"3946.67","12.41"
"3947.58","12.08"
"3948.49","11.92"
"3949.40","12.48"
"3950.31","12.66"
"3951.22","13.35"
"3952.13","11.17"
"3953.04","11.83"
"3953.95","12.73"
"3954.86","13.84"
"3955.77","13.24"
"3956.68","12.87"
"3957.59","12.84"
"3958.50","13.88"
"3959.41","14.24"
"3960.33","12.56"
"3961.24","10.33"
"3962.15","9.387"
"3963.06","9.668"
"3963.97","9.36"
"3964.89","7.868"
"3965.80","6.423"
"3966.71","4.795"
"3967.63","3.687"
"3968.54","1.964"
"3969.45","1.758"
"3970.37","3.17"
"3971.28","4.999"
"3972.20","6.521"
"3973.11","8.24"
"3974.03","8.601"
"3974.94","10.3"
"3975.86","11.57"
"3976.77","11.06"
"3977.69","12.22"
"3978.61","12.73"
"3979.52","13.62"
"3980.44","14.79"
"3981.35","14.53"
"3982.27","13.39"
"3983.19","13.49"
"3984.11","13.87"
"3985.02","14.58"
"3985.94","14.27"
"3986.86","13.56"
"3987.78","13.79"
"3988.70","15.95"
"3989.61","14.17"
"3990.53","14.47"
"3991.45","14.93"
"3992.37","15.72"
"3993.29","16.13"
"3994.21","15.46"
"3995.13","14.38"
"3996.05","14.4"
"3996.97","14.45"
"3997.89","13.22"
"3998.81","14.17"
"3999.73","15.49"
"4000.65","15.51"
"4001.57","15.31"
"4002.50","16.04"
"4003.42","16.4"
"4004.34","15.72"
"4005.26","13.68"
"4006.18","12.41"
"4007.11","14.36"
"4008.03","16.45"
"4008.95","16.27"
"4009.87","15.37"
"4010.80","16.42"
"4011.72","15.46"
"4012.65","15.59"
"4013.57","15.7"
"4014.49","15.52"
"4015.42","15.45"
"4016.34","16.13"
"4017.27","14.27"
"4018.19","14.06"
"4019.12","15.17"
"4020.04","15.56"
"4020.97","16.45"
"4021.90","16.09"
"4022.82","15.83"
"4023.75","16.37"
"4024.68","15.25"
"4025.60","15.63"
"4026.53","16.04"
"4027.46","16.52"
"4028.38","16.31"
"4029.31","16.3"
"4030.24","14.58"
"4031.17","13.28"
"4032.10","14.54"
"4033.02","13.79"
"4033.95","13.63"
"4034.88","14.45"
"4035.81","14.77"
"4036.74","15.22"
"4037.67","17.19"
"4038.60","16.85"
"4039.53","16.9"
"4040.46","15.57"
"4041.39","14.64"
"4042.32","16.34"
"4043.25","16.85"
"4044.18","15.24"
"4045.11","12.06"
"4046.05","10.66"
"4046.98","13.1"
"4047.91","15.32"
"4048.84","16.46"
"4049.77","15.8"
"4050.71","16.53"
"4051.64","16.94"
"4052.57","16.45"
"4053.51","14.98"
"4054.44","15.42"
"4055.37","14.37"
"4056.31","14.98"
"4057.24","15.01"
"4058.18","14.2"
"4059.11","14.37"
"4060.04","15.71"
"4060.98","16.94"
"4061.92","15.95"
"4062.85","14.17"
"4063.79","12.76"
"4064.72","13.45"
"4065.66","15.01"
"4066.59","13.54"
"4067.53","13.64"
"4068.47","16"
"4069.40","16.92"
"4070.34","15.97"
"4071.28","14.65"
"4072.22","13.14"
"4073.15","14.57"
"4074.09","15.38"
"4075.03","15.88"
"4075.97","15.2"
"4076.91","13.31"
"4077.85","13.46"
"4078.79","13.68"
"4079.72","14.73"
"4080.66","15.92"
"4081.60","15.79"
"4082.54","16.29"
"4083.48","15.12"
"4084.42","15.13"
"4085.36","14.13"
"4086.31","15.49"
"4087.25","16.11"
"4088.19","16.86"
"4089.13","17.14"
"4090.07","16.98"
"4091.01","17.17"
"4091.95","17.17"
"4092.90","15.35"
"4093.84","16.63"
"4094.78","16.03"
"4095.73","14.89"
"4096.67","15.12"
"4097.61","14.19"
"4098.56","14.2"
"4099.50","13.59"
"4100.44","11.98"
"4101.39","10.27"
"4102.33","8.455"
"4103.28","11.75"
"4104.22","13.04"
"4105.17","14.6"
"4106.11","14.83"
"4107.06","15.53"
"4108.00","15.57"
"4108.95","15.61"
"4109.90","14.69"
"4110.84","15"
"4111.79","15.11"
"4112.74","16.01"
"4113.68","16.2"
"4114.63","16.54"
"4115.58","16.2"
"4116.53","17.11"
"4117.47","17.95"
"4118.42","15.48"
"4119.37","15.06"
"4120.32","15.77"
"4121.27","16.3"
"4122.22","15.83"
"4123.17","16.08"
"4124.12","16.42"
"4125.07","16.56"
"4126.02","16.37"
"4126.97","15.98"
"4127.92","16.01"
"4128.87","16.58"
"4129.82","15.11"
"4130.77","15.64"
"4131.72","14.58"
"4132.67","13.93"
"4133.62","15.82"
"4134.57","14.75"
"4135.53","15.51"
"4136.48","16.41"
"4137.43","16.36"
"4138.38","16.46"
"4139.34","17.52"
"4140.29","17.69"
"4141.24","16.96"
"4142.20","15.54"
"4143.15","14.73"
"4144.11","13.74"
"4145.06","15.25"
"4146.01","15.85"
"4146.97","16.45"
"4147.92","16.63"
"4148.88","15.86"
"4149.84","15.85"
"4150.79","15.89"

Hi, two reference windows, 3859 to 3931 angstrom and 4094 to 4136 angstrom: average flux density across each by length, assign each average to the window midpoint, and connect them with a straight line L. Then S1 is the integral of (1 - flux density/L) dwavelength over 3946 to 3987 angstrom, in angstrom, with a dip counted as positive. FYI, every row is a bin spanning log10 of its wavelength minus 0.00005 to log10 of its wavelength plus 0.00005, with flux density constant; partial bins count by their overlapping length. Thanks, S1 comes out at 6.8 angstrom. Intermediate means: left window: 11.9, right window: 15.1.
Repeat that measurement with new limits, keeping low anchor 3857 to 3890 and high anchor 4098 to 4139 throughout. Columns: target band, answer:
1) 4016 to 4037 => -1.9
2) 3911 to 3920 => -0.8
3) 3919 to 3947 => 9.8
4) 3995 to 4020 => -2.5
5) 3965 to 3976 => 6.1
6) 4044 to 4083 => -1.1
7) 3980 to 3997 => -1.4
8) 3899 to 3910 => 0.0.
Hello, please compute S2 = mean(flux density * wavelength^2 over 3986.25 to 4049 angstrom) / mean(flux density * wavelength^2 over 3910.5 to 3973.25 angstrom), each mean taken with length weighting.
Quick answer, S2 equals 1.64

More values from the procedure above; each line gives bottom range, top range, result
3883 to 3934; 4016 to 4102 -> 1.47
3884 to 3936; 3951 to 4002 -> 1.14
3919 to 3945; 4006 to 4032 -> 2.02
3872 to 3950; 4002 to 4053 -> 1.52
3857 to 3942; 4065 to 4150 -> 1.54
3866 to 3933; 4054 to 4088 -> 1.41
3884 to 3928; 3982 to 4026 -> 1.33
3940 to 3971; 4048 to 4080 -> 1.57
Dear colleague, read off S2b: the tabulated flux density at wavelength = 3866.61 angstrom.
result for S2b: 12.25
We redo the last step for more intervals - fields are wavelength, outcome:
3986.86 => 13.56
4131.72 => 14.58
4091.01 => 17.17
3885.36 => 12.11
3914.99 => 13.12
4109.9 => 14.69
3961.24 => 10.33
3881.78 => 12.9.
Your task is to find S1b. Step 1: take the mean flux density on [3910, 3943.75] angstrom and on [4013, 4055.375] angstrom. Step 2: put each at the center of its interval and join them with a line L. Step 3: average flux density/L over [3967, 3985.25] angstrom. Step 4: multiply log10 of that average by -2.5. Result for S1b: 0.26 mag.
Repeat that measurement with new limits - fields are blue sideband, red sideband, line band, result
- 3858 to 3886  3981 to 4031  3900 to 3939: 0.289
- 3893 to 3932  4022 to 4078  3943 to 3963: 0.058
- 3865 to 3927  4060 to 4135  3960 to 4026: 0.054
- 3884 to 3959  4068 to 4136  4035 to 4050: -0.105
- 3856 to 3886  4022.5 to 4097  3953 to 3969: 0.341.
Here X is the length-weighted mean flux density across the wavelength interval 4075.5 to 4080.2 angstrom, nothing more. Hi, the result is 14.1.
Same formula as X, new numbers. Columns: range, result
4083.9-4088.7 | 15.5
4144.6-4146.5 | 15.6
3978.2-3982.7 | 13.8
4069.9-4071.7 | 15.3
